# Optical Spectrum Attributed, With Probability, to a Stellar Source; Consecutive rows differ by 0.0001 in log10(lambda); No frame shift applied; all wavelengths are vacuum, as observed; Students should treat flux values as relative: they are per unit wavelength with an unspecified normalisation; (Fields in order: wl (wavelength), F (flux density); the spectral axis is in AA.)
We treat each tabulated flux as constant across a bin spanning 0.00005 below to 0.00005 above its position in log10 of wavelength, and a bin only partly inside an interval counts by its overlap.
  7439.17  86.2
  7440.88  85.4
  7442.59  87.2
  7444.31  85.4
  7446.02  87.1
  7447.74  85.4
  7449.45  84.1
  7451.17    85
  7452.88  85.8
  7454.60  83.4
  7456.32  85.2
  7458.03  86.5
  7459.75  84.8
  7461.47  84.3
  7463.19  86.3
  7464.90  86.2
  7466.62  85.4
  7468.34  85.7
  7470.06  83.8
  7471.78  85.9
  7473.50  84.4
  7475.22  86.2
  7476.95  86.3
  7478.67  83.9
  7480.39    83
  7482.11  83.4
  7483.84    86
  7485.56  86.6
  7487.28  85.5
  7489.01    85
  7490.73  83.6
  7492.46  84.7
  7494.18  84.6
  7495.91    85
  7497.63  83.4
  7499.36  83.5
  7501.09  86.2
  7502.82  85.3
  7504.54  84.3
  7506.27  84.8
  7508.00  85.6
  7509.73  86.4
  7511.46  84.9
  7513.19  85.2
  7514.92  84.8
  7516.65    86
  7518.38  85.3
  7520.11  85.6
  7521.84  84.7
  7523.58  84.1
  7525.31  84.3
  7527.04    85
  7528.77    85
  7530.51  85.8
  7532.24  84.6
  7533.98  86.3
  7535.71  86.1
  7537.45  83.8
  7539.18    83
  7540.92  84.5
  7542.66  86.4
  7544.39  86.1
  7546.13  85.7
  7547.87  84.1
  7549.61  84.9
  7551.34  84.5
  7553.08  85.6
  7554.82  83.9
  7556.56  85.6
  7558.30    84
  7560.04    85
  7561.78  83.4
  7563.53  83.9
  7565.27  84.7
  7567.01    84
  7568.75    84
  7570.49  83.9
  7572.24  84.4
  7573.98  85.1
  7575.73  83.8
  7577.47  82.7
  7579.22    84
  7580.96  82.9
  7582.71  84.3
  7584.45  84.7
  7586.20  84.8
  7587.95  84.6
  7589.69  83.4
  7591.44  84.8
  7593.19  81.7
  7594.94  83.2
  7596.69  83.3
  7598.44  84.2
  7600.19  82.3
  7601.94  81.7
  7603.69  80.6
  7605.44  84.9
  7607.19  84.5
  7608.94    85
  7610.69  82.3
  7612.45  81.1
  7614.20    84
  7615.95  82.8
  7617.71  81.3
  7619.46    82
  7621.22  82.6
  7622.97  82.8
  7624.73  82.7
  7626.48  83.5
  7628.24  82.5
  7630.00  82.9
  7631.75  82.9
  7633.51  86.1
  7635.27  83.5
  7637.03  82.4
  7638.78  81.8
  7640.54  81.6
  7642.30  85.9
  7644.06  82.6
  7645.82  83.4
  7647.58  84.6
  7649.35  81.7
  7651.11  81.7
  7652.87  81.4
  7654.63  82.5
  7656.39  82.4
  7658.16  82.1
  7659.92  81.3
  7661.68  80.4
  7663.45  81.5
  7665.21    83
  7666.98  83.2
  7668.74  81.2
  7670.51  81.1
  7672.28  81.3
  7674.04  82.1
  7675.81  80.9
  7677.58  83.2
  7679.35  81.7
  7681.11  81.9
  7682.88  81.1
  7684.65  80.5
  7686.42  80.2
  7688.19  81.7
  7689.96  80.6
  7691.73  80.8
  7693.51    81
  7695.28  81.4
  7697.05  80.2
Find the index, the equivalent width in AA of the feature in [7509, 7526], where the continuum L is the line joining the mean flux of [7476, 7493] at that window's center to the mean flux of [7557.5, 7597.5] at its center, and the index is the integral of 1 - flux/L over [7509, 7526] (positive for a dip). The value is -0.1 AA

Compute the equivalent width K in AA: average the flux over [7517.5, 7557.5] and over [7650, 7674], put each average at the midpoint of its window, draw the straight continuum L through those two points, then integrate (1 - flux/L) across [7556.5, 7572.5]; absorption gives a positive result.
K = 0.0 AA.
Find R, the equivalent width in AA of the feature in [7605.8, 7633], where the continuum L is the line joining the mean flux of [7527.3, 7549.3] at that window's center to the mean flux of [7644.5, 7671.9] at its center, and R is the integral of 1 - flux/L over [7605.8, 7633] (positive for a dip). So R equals 0.0 AA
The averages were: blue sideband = 85.1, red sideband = 82.1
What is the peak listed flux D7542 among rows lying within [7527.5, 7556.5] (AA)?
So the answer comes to 86.4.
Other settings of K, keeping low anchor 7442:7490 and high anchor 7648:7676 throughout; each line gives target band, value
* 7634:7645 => -0.1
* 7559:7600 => -0.3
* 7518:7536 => -0.2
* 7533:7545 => -0.2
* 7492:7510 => 0.0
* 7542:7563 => -0.3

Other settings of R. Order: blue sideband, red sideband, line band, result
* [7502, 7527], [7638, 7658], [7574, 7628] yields 0.2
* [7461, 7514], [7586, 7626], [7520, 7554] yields -0.3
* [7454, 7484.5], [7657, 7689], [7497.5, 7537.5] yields -0.4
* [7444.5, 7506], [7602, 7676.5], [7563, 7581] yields -0.1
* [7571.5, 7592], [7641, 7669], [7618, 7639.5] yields 0.0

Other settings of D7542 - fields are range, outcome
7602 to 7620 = 85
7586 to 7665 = 86.1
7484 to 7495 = 86.6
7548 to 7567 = 85.6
